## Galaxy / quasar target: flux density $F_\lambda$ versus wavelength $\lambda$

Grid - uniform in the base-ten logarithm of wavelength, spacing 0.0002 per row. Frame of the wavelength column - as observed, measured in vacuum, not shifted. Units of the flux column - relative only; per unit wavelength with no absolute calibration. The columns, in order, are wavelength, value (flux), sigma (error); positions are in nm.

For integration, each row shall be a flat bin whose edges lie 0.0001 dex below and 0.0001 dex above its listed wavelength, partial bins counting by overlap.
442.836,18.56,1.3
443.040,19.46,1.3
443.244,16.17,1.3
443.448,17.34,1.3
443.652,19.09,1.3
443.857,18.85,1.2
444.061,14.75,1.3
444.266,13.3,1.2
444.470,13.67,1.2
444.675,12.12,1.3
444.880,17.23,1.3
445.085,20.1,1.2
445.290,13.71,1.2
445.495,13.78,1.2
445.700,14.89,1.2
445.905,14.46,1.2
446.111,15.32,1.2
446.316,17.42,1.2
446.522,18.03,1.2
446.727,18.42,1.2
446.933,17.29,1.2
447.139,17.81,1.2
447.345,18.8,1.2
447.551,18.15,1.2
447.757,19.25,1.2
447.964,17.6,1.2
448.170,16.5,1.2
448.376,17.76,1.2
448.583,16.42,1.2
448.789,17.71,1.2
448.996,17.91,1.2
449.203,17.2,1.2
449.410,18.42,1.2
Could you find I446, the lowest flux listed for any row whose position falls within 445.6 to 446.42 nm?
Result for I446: 14.46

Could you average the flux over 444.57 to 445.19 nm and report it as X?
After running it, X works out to 16.4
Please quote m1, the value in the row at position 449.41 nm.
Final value 18.42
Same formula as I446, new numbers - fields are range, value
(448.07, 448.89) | 16.42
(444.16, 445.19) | 12.12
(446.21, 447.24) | 17.29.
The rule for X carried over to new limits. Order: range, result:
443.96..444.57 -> 13.9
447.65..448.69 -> 17.5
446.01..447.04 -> 17.3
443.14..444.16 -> 17.3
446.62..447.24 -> 17.9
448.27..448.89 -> 17.3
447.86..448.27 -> 17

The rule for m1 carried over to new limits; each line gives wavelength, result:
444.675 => 12.12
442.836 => 18.56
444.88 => 17.23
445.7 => 14.89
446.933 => 17.29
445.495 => 13.78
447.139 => 17.81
